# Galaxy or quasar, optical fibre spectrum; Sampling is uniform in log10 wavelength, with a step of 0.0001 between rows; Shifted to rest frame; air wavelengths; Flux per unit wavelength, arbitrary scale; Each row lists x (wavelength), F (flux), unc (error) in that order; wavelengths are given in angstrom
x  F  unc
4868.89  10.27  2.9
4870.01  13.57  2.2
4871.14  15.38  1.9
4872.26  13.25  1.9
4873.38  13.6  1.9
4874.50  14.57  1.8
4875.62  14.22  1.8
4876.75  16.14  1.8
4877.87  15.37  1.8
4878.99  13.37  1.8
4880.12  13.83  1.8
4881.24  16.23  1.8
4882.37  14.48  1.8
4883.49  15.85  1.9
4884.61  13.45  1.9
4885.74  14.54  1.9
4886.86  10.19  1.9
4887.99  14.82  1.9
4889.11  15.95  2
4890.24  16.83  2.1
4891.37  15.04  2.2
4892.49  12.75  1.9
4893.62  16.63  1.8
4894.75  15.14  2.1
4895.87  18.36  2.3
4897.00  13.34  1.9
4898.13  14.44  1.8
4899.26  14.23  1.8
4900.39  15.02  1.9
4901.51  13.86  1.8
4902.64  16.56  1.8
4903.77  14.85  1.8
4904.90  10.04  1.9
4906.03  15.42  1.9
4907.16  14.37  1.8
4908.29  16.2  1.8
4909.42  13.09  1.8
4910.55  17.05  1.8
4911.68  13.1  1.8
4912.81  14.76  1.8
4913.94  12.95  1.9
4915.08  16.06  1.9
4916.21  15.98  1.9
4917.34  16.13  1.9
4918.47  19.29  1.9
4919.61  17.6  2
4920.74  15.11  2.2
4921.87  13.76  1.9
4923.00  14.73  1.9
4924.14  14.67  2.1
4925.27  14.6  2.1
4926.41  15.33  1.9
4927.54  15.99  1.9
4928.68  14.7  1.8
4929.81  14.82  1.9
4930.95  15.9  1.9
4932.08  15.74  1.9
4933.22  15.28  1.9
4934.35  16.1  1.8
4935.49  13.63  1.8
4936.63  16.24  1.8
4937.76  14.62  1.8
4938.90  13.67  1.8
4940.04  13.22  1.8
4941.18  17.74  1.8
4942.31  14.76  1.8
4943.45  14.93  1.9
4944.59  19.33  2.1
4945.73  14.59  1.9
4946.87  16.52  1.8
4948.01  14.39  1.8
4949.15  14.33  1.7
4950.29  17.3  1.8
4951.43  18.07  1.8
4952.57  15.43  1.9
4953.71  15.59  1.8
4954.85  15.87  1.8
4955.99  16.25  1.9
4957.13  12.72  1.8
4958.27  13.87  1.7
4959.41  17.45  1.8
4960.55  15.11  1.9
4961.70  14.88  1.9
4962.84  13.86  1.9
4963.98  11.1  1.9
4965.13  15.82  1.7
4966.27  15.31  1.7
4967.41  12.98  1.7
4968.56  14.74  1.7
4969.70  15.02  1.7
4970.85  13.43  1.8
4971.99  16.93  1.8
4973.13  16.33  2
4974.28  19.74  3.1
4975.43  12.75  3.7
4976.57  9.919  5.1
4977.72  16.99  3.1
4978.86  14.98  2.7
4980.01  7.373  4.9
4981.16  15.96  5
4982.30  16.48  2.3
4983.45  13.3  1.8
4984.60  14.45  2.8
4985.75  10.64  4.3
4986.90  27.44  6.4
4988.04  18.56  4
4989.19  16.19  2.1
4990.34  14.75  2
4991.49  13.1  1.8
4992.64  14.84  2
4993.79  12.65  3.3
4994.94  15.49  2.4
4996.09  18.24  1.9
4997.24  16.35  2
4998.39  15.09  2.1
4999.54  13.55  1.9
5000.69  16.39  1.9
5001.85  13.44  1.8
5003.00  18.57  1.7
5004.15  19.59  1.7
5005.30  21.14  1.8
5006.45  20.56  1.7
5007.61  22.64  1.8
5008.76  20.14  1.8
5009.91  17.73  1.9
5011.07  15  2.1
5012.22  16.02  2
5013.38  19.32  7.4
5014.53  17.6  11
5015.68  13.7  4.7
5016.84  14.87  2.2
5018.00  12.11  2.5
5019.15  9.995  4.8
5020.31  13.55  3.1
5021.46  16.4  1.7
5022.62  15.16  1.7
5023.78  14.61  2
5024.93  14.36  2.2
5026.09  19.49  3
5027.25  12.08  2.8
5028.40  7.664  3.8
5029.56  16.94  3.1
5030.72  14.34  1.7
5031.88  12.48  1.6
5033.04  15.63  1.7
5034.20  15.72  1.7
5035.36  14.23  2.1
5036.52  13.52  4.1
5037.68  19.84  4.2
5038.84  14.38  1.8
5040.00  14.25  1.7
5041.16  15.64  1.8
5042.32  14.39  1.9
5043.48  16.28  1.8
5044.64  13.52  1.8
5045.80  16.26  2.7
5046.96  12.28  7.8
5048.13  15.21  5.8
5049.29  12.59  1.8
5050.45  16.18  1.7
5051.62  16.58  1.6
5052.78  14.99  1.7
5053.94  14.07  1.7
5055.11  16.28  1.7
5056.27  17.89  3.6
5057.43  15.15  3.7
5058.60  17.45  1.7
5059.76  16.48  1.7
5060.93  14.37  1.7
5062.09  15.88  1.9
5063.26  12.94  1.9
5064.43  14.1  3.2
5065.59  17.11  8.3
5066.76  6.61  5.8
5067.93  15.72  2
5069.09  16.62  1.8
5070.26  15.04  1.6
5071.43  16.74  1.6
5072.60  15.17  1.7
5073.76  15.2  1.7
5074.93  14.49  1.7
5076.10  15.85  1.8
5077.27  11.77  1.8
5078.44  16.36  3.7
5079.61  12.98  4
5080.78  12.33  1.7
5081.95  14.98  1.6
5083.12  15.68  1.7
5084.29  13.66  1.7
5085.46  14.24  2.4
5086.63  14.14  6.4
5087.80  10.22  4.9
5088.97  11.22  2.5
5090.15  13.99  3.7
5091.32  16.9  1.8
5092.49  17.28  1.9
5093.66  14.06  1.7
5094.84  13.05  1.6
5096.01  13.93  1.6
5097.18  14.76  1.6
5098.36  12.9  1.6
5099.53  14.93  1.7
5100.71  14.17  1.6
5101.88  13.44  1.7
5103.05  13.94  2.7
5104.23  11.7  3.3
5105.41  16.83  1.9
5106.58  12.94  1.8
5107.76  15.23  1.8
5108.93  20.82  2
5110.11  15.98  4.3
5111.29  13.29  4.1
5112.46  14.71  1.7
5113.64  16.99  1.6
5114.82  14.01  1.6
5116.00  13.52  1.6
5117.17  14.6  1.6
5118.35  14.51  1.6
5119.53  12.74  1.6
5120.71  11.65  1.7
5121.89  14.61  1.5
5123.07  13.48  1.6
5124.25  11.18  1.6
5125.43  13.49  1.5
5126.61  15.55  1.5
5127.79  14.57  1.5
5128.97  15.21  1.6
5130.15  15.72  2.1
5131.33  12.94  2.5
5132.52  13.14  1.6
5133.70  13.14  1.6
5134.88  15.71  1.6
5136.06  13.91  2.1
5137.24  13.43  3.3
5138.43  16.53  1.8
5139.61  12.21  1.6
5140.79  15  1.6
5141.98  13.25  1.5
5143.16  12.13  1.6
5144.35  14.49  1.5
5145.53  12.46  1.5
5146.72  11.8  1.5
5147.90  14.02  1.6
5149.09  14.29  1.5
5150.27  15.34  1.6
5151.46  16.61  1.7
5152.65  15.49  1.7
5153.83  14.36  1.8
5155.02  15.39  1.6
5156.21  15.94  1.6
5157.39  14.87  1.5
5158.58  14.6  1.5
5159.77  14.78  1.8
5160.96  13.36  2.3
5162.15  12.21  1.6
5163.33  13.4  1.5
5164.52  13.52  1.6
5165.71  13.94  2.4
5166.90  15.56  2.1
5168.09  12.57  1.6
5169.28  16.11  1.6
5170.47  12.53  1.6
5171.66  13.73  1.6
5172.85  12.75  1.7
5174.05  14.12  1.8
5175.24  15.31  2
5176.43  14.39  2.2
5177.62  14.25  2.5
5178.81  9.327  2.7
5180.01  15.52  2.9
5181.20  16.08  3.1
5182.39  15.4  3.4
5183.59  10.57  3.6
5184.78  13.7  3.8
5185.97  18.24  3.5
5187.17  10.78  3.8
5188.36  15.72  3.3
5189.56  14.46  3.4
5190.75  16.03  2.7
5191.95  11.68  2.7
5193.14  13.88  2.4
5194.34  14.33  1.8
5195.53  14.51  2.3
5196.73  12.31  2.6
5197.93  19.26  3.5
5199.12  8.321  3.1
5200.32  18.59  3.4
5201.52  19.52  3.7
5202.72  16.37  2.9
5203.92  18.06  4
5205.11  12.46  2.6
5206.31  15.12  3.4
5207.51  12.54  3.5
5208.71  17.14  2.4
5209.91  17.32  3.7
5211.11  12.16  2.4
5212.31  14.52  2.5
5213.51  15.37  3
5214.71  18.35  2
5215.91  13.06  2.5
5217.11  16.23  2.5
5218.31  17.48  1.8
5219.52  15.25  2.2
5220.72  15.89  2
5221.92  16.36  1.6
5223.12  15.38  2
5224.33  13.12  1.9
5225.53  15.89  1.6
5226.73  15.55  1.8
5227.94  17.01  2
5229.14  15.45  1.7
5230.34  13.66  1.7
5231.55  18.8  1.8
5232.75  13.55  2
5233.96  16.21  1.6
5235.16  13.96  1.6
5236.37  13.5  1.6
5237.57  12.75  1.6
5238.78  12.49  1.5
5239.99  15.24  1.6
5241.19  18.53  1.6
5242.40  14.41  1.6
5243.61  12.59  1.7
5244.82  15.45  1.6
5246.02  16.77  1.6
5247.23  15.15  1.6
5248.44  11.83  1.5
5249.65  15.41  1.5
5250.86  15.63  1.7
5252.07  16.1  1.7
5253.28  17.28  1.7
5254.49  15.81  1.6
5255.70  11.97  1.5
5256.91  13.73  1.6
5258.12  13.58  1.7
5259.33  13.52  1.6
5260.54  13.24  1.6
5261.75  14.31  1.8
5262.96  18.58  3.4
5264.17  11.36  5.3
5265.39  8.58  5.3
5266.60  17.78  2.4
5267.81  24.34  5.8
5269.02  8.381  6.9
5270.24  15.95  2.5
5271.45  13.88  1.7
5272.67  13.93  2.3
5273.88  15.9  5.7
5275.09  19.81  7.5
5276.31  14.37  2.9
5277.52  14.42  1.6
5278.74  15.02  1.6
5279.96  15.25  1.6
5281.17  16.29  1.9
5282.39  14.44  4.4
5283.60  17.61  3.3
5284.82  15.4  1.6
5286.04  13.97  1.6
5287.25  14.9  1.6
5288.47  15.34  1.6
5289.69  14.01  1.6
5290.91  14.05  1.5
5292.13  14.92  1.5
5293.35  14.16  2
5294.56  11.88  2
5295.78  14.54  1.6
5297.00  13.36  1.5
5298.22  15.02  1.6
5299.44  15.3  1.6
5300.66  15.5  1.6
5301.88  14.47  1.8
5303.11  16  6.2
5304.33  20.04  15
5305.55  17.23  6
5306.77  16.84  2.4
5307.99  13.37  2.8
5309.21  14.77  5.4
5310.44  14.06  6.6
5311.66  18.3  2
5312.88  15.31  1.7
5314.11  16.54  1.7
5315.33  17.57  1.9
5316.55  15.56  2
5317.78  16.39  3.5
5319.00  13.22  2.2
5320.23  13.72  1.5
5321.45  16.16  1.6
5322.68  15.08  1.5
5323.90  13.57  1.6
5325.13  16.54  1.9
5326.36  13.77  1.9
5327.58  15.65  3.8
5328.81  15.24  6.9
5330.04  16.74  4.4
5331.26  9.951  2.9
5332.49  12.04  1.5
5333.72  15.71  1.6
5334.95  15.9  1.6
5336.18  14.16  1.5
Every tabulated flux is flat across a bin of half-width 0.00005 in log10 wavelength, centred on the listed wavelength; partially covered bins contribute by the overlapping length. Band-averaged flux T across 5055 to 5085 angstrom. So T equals 14.9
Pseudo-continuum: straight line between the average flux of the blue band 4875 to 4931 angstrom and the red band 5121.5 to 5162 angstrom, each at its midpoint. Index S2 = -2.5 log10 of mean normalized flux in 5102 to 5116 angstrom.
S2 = -0.05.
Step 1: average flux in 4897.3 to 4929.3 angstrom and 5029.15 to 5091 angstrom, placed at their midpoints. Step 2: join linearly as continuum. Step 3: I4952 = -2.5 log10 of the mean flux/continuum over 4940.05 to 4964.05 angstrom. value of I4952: -0.040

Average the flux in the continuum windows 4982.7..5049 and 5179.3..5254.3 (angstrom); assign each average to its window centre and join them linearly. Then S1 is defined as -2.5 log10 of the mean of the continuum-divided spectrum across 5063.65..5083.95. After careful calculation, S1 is 0.07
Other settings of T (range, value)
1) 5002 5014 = 18.9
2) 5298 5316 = 16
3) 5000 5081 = 15.3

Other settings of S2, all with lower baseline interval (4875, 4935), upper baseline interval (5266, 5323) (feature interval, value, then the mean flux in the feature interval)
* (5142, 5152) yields 0.105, 13.8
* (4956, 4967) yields 0.038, 14.5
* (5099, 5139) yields 0.063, 14.4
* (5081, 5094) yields 0.075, 14.2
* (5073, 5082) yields 0.070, 14.2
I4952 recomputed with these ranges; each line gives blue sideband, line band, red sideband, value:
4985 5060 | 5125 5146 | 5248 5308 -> 0.10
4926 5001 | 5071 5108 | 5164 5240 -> 0.06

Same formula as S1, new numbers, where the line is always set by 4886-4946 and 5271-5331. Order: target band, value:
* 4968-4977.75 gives 0.009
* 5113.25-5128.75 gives 0.095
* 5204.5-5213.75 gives 0.048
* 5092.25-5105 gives 0.090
